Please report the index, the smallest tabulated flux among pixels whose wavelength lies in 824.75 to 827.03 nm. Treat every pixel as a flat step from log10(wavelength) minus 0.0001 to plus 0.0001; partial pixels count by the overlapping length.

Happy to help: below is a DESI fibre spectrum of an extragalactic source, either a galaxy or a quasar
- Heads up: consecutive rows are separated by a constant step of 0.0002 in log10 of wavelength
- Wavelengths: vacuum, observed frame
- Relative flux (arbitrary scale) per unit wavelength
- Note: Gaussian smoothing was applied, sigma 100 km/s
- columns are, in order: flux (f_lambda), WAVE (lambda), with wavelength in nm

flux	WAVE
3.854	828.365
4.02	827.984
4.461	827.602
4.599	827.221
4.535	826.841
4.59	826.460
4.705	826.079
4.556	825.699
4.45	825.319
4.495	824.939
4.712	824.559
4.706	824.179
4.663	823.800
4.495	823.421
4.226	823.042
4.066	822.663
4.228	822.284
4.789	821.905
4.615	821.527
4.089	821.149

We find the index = 4.45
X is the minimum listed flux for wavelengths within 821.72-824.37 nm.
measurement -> 4.066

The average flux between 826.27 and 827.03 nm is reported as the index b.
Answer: 4.56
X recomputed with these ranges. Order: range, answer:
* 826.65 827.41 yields 4.535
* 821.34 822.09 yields 4.615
